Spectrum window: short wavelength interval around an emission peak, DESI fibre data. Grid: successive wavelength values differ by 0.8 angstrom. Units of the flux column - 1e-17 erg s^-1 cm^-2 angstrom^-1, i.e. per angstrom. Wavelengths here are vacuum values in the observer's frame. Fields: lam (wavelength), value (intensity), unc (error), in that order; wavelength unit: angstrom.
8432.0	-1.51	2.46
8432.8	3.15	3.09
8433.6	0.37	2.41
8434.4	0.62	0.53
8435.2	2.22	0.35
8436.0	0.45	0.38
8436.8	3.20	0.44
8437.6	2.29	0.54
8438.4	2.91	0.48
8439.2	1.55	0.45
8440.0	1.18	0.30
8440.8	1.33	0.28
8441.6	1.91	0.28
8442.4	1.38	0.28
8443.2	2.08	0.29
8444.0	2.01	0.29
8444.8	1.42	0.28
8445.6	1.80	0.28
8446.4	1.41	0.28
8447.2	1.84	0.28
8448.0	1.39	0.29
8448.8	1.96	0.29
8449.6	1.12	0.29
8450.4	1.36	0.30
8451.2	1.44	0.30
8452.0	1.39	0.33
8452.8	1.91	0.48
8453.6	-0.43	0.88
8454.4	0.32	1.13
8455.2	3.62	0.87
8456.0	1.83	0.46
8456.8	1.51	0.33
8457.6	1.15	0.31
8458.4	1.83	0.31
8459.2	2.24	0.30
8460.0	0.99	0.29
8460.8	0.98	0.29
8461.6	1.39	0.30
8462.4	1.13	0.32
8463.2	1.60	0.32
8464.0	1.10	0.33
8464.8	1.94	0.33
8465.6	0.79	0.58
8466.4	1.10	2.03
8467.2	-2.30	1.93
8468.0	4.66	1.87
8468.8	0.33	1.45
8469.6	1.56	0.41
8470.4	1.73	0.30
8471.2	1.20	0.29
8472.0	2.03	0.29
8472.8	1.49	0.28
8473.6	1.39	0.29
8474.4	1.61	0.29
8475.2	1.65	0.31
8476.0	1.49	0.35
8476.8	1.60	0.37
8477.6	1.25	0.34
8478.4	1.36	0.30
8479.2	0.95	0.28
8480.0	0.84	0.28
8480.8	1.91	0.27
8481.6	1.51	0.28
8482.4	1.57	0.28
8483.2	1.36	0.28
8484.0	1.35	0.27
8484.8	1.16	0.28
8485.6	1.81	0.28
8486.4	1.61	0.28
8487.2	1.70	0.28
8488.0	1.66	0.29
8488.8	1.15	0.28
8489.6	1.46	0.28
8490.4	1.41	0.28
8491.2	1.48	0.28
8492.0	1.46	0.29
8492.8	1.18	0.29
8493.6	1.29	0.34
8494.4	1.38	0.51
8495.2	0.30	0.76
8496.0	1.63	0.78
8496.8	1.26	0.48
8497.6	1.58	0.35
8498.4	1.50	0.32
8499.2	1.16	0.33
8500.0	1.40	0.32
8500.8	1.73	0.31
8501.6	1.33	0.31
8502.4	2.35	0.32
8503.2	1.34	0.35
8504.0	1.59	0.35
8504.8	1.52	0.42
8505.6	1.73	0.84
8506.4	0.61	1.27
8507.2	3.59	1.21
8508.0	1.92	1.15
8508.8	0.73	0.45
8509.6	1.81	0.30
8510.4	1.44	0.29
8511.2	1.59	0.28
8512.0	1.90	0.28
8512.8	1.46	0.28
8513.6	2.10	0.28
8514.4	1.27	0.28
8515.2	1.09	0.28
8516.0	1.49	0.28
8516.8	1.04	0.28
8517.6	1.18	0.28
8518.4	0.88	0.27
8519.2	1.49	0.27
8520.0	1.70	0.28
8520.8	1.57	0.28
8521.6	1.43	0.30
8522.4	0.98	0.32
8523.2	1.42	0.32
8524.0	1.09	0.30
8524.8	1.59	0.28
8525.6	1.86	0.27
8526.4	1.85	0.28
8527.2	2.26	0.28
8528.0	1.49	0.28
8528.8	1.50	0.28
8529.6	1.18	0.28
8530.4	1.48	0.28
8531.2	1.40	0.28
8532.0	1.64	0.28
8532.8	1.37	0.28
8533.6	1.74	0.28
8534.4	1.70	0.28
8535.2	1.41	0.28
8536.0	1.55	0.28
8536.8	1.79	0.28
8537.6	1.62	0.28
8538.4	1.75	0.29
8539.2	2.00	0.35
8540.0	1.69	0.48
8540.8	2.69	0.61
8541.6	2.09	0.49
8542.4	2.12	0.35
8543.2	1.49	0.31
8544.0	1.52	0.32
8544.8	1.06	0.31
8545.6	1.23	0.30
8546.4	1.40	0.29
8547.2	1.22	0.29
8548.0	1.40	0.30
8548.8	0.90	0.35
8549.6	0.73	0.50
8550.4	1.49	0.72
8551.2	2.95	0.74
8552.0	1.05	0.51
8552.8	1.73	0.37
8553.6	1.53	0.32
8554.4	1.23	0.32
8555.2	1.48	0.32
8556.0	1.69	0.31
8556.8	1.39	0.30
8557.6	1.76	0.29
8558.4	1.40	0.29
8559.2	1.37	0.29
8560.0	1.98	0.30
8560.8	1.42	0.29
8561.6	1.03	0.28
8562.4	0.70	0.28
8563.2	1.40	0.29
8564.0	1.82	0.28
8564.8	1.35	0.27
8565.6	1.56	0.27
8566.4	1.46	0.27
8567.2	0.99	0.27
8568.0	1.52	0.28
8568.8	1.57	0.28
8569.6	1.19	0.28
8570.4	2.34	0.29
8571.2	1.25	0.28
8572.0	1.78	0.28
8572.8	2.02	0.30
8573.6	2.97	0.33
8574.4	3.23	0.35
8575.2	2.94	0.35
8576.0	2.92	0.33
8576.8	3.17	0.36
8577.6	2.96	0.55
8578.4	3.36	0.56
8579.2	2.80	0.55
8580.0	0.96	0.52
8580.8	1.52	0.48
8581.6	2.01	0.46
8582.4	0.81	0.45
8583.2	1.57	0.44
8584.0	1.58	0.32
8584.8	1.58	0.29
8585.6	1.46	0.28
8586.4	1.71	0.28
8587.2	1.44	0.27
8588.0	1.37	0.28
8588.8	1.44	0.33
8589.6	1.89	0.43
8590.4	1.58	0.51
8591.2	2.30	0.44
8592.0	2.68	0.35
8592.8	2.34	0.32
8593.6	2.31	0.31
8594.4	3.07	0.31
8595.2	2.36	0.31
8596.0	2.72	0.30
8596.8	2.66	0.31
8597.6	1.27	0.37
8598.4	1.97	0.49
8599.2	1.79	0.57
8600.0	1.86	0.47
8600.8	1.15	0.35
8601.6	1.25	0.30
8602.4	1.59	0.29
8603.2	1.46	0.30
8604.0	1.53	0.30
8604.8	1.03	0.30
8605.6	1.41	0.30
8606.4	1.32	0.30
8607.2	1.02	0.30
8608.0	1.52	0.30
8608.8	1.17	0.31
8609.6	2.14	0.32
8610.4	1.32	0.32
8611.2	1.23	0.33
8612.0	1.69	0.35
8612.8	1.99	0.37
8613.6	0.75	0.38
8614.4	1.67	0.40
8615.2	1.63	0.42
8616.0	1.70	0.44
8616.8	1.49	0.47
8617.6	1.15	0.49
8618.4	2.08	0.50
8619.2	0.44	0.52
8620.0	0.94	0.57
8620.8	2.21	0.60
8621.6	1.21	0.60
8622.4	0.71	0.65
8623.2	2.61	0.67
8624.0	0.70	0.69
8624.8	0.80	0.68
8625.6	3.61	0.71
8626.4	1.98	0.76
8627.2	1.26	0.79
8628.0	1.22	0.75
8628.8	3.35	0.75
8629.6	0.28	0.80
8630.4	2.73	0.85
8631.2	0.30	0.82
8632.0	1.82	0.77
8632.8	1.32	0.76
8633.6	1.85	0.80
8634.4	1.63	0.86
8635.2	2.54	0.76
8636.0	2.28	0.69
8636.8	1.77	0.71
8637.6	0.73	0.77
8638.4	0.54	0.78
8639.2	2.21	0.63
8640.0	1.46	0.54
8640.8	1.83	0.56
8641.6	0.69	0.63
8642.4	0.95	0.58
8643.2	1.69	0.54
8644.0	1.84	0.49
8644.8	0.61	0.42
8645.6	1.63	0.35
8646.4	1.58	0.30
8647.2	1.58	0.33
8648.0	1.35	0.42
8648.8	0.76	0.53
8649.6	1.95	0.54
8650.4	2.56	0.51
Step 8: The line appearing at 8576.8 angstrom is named [S II] 6716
